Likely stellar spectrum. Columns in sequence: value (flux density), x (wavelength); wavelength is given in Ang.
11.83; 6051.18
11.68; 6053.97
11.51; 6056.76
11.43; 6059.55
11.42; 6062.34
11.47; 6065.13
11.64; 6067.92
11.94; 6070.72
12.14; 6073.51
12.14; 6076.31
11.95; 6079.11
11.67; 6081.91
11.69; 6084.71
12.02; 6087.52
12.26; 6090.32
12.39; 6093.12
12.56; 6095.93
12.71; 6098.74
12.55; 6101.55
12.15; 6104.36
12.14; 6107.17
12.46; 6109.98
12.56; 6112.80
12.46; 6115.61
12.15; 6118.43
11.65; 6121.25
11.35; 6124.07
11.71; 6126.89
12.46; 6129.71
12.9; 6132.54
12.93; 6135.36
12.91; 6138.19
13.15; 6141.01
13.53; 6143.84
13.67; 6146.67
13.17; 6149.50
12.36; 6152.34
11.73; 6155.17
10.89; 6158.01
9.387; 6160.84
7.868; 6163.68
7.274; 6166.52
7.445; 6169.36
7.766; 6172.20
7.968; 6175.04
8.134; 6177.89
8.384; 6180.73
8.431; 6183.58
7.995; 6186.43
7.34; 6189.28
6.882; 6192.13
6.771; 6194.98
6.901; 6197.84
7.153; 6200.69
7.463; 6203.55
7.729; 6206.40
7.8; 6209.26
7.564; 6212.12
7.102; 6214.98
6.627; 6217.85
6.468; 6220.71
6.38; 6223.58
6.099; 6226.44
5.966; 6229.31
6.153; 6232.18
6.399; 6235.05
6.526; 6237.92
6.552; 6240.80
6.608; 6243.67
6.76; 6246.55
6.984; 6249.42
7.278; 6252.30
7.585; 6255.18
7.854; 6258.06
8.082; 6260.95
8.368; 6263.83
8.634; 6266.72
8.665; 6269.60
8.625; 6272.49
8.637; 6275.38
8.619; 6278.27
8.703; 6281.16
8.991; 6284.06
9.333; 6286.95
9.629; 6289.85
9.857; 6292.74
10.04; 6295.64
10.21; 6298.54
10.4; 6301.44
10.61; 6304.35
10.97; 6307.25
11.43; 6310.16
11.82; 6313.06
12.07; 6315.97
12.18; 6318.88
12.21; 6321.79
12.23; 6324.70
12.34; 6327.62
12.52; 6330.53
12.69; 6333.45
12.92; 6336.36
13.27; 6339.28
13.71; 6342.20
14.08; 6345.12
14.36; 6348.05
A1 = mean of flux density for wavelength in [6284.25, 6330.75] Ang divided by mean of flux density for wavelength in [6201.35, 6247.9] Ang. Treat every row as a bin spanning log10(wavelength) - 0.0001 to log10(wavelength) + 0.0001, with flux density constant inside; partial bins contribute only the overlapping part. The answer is 1.6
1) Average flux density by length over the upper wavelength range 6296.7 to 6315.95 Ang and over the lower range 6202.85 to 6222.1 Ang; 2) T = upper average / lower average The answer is 1.5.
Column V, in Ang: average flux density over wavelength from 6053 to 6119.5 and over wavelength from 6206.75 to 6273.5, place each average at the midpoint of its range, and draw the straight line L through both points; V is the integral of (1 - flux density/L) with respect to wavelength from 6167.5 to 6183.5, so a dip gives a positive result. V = 2.2 Ang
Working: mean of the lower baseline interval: 12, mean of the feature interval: 7.96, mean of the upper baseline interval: 7.18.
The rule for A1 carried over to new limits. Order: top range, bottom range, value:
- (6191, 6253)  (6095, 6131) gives 0.56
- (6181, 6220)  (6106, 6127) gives 0.61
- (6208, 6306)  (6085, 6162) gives 0.65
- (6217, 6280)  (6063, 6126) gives 0.60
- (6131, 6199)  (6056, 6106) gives 0.82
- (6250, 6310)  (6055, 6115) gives 0.75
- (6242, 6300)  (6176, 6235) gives 1.18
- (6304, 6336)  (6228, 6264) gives 1.72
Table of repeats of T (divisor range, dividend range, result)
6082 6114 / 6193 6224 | 0.58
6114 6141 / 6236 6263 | 0.58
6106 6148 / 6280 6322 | 0.84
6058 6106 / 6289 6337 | 0.95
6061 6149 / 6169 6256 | 0.58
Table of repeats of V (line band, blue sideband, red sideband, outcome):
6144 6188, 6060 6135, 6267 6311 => 6.4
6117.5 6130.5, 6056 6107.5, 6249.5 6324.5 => -0.4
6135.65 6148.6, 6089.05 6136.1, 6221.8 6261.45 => -2.6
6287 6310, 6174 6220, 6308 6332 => 2.1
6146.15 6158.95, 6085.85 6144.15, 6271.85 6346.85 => -0.2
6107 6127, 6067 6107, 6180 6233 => -2.2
